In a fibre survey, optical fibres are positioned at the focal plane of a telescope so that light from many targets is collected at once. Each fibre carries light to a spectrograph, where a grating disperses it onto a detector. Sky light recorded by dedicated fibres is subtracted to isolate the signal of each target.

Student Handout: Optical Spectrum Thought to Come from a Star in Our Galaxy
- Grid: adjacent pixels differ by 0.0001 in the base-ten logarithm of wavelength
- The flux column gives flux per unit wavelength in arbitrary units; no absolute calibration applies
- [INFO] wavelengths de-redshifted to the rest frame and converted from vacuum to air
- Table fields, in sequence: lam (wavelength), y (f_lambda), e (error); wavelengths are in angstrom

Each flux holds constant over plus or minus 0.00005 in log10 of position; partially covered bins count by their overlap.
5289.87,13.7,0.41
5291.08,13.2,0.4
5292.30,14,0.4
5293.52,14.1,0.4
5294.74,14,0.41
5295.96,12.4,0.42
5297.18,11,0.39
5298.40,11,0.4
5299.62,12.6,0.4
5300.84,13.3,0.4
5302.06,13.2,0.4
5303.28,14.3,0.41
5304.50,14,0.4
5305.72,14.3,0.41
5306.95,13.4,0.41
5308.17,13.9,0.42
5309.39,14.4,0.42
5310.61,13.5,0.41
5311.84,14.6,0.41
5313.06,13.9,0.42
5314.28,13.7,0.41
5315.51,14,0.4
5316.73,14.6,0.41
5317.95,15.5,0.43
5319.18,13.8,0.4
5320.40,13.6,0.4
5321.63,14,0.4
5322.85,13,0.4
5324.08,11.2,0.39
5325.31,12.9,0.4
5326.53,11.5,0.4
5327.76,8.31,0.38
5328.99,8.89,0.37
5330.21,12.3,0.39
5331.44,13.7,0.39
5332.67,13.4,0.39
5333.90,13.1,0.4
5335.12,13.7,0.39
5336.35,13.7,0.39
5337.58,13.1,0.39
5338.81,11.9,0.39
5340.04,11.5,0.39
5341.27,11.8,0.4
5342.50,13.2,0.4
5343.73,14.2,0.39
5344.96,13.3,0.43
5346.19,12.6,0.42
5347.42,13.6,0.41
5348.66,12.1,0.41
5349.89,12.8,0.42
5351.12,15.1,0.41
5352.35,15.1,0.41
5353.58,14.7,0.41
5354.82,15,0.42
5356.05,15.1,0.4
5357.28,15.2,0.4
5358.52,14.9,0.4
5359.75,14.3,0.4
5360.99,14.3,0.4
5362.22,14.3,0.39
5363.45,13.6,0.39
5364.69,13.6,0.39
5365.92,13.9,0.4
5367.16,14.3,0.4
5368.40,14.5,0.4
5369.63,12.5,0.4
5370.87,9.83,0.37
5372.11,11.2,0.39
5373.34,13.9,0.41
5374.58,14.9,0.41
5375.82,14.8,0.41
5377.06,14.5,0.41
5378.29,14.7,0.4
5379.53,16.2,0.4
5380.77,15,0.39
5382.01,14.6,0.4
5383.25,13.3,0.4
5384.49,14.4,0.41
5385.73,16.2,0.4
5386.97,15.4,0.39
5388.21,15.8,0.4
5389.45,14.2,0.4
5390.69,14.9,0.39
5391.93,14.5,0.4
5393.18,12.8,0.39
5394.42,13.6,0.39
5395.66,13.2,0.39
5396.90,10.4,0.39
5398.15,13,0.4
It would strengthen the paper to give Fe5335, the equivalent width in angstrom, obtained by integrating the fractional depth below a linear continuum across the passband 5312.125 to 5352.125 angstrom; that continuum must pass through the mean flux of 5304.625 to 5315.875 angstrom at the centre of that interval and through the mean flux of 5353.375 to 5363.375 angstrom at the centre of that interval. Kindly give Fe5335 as 3.7 angstrom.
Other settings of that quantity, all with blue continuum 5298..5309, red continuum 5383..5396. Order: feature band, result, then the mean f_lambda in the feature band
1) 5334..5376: 1.32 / 13.6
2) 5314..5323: -0.34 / 14.1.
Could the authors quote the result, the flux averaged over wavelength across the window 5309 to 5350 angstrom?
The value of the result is 13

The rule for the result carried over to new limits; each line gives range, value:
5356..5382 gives 14.1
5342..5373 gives 13.7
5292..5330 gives 13.1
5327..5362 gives 13.3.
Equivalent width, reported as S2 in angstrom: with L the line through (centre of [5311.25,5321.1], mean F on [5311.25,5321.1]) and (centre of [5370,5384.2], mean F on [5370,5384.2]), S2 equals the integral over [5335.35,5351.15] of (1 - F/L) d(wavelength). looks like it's 1.3 angstrom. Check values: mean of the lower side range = 14.2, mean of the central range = 12.9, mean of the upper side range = 13.9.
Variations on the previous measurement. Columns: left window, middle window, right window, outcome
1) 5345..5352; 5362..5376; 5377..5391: 0.9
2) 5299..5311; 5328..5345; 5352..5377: 1.6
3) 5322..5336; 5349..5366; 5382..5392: -1.2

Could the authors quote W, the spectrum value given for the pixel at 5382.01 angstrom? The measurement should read 14.6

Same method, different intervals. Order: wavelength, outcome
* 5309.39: 14.4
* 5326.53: 11.5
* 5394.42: 13.6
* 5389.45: 14.2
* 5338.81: 11.9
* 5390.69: 14.9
